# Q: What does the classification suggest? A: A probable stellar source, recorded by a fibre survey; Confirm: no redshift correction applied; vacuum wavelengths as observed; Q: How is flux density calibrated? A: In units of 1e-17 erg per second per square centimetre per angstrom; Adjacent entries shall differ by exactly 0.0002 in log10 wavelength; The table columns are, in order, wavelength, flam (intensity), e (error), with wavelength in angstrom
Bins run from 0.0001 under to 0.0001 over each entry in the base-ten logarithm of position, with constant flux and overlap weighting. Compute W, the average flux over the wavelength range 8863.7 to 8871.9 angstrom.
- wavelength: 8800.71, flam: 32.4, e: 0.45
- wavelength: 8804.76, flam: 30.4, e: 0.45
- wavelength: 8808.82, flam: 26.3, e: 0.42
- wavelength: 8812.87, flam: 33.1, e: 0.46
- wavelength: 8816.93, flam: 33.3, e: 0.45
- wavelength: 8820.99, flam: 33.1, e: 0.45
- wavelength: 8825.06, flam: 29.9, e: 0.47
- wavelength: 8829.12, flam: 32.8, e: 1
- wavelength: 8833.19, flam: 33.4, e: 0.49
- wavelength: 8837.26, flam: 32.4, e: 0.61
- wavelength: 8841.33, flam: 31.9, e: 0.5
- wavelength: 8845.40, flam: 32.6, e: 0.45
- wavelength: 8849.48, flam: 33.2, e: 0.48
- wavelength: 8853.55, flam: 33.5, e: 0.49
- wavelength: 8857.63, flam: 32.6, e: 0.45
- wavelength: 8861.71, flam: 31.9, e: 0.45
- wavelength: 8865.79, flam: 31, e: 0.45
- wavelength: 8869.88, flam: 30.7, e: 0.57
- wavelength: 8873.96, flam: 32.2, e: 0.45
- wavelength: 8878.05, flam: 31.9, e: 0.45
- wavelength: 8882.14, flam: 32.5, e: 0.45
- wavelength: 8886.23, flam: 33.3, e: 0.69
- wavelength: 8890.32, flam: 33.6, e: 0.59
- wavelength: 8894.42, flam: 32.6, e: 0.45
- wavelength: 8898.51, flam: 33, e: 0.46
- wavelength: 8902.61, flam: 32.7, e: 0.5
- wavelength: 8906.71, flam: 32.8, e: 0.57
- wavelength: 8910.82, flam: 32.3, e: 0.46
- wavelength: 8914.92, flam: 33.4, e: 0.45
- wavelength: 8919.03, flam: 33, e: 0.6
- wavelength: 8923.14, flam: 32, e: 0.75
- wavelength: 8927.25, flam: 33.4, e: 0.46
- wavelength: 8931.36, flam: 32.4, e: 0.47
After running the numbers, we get 30.8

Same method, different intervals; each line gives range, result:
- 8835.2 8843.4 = 32.2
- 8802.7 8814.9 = 30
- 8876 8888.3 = 32.6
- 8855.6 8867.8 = 31.8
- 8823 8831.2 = 31.3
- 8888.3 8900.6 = 33.1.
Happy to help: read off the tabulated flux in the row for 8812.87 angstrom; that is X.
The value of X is 33.1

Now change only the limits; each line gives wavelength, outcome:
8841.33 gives 31.9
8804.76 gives 30.4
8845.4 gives 32.6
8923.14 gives 32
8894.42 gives 32.6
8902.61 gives 32.7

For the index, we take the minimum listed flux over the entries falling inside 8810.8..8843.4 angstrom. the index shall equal 29.9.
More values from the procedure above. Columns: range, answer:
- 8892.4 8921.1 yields 32.3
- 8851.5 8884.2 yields 30.7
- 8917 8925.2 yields 32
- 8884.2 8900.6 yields 32.6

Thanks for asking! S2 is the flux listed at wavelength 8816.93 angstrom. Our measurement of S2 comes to 33.3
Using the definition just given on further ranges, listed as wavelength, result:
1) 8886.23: 33.3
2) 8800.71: 32.4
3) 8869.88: 30.7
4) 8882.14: 32.5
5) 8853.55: 33.5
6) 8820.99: 33.1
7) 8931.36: 32.4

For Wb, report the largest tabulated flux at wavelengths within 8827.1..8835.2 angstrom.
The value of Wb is 33.4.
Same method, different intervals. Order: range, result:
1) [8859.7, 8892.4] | 33.6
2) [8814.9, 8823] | 33.3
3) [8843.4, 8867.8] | 33.5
